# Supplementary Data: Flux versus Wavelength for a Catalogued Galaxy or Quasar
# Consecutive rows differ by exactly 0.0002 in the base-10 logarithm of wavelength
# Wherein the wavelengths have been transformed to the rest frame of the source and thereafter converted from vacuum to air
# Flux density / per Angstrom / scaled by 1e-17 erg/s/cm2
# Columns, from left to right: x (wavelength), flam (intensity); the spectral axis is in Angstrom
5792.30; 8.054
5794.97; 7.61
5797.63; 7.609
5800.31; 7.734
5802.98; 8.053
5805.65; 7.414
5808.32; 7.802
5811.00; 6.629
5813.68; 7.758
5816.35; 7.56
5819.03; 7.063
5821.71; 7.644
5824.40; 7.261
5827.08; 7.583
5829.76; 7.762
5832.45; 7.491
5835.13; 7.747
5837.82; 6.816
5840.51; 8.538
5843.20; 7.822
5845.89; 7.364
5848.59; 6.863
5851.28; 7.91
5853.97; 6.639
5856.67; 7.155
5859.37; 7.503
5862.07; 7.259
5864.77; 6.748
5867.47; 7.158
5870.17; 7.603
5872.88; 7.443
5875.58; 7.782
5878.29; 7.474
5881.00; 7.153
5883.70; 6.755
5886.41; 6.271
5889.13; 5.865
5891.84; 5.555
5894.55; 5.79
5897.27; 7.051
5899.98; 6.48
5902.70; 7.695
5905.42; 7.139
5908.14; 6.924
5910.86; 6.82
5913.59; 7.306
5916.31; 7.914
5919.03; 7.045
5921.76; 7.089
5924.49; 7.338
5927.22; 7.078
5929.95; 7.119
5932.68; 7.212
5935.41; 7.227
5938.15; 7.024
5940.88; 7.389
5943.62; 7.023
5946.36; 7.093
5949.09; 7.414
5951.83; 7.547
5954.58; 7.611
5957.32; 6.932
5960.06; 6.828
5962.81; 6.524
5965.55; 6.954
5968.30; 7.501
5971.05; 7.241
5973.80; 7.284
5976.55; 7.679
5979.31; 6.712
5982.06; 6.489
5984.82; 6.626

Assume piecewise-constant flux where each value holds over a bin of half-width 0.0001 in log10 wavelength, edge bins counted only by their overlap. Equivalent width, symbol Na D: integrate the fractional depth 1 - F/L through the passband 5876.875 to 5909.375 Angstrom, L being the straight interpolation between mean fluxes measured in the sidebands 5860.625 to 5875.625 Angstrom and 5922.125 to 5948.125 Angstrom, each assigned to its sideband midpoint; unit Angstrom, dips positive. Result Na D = 2.5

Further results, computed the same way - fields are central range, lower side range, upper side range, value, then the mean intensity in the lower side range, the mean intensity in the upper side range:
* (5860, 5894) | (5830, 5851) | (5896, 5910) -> 1.67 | 7.55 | 7.05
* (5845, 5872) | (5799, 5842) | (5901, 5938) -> 0.73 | 7.56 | 7.21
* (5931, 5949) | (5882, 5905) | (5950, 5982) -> -0.72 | 6.47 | 7.14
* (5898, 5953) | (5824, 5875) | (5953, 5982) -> 0.15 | 7.41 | 7.1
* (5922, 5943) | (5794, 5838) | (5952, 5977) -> 0.18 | 7.52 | 7.17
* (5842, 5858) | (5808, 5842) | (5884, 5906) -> -0.34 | 7.5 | 6.47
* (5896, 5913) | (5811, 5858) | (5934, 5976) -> 0.61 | 7.45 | 7.18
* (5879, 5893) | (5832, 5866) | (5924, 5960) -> 1.78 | 7.37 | 7.22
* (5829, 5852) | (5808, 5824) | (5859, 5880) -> -0.66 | 7.37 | 7.36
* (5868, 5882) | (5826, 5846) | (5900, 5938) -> -0.08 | 7.66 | 7.19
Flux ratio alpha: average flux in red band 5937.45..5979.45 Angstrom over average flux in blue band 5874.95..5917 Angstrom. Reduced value 1.05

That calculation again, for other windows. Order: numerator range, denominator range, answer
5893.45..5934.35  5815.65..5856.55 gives 0.95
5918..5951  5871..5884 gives 0.97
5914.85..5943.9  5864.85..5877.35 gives 0.97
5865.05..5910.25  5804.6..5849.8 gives 0.92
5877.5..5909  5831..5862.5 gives 0.90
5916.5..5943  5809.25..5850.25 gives 0.96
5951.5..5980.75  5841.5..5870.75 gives 0.98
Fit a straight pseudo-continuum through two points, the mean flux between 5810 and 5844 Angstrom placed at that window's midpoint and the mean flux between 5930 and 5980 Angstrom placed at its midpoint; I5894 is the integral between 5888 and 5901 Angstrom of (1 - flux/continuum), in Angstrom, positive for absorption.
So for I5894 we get 2.1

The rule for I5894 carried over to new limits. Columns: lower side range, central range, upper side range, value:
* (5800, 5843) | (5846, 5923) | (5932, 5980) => 3.8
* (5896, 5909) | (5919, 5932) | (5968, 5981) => 0.0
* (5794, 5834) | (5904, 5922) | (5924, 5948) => 0.1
